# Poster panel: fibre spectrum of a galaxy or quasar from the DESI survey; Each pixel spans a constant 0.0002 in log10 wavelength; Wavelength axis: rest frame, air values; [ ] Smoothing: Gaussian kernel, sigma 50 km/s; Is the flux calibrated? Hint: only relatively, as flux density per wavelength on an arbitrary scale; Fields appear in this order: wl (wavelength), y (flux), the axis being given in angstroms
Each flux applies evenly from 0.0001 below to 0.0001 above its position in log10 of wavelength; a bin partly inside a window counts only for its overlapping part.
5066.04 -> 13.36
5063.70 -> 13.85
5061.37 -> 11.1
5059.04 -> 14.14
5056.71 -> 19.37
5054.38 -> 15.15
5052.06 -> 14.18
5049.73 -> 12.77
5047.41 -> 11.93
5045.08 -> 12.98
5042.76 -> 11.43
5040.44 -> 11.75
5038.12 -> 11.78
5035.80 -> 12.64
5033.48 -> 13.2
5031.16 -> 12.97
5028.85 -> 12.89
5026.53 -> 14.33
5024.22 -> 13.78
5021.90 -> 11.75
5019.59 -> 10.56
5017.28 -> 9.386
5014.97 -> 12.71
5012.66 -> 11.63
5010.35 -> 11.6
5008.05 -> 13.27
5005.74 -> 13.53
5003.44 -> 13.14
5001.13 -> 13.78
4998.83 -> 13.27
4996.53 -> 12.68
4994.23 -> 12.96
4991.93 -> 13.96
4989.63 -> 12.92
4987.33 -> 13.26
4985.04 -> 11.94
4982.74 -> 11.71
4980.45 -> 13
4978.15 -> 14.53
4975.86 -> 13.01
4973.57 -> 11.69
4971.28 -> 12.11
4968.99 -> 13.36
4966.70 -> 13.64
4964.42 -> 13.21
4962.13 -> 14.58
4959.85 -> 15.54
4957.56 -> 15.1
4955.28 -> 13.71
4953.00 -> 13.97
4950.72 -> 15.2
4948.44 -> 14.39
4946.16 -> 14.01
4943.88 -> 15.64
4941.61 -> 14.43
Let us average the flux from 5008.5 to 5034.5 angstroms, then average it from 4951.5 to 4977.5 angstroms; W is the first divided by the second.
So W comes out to 0.90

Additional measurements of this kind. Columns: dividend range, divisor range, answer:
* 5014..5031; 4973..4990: 0.96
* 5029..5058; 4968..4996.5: 1.04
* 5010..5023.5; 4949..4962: 0.77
